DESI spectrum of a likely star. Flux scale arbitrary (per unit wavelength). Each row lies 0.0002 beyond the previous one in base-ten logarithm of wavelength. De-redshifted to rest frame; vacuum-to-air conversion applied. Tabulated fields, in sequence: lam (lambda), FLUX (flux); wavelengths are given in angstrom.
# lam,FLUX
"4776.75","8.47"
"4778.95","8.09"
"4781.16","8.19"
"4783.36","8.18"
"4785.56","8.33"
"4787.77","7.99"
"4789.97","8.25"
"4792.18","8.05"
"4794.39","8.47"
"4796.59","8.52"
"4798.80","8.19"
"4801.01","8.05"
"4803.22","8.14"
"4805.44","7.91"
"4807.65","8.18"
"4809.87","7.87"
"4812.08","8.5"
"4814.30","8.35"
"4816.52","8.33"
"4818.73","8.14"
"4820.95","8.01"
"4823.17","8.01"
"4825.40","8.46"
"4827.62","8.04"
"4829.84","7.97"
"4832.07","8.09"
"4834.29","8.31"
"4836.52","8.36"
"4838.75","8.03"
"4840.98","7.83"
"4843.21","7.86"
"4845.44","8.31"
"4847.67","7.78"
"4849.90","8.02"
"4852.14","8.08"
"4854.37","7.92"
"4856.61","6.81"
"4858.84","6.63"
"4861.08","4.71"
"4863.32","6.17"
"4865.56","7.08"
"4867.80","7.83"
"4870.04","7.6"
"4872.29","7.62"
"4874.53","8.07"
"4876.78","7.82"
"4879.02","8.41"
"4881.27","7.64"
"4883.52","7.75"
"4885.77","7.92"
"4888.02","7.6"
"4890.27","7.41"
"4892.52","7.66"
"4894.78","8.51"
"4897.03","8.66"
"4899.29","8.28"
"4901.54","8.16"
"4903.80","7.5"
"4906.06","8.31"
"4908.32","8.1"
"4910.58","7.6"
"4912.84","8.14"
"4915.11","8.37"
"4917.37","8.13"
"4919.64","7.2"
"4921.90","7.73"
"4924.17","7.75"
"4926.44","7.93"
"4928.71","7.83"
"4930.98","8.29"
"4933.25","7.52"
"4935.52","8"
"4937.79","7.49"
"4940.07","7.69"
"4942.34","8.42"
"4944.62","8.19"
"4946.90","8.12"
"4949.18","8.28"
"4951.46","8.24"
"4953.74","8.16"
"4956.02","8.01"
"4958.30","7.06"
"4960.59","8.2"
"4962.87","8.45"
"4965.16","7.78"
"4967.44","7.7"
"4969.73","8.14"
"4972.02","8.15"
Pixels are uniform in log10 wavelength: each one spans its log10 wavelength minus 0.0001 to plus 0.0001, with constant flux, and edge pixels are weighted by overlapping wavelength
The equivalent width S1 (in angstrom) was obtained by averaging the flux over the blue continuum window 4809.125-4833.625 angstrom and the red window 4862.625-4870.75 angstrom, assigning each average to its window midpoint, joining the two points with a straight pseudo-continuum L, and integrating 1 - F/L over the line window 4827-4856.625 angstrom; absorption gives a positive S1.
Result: -1.0 angstrom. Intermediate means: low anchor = 8.17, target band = 8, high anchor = 7.2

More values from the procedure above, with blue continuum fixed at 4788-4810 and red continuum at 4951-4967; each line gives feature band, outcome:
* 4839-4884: 3.3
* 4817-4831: 0.0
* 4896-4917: -0.2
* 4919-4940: 0.6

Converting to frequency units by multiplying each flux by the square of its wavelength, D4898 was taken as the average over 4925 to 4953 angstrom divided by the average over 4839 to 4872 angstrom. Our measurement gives 1.1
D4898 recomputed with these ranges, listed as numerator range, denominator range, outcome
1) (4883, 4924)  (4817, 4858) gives 1.02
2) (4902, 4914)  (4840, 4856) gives 1.03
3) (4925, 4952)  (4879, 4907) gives 1.02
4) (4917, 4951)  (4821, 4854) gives 1.02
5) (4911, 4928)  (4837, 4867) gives 1.10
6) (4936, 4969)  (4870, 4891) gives 1.05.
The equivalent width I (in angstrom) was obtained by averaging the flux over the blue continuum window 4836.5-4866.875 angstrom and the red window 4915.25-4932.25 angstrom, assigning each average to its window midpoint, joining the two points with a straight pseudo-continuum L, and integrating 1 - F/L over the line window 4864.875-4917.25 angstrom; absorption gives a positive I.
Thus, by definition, -2.0 angstrom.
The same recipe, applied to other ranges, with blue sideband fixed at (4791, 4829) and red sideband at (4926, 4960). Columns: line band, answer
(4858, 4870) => 2.2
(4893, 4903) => -0.4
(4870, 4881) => 0.2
